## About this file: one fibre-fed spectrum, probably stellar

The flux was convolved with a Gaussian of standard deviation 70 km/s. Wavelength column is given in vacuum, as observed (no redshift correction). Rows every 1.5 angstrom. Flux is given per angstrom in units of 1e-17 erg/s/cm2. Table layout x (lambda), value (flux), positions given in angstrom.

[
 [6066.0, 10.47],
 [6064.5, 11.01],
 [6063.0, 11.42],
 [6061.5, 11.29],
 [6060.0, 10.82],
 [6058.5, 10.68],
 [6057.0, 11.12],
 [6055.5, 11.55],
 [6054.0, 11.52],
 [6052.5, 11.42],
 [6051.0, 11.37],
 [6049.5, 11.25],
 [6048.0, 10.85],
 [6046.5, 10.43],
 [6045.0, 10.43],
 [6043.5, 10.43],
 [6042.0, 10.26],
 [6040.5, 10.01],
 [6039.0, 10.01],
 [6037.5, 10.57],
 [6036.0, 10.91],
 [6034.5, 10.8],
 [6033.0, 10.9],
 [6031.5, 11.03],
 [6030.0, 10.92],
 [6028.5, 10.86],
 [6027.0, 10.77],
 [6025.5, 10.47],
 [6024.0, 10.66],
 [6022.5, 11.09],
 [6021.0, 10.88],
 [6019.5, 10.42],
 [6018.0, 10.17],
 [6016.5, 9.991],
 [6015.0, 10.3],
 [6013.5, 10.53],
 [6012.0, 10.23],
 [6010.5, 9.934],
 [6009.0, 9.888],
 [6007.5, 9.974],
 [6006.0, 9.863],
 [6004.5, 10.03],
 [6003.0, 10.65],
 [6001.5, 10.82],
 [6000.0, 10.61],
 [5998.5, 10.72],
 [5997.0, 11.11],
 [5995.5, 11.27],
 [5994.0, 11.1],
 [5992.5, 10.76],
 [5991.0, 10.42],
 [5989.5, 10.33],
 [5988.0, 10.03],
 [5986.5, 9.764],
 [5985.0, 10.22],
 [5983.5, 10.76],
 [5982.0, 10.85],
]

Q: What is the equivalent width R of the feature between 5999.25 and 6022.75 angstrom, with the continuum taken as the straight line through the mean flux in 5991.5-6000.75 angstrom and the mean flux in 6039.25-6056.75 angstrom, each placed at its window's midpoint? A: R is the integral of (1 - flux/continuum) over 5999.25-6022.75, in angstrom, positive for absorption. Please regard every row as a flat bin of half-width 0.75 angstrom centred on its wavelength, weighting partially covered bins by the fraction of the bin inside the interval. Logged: 1.24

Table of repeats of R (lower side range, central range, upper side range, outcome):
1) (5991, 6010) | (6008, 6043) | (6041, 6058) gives 0.8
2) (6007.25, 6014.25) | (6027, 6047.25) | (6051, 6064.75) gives 0.3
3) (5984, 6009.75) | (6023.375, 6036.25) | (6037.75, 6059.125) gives -0.2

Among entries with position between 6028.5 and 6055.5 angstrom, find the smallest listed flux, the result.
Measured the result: 10.01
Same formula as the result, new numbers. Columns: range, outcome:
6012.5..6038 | 9.991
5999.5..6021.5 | 9.863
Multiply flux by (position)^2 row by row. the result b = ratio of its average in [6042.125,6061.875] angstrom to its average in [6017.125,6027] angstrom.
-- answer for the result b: 1.04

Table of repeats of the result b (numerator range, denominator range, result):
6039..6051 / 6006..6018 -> 1.05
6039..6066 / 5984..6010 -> 1.06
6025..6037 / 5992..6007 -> 1.03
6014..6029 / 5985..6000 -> 1.01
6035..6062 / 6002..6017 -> 1.08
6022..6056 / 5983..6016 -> 1.05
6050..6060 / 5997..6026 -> 1.10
